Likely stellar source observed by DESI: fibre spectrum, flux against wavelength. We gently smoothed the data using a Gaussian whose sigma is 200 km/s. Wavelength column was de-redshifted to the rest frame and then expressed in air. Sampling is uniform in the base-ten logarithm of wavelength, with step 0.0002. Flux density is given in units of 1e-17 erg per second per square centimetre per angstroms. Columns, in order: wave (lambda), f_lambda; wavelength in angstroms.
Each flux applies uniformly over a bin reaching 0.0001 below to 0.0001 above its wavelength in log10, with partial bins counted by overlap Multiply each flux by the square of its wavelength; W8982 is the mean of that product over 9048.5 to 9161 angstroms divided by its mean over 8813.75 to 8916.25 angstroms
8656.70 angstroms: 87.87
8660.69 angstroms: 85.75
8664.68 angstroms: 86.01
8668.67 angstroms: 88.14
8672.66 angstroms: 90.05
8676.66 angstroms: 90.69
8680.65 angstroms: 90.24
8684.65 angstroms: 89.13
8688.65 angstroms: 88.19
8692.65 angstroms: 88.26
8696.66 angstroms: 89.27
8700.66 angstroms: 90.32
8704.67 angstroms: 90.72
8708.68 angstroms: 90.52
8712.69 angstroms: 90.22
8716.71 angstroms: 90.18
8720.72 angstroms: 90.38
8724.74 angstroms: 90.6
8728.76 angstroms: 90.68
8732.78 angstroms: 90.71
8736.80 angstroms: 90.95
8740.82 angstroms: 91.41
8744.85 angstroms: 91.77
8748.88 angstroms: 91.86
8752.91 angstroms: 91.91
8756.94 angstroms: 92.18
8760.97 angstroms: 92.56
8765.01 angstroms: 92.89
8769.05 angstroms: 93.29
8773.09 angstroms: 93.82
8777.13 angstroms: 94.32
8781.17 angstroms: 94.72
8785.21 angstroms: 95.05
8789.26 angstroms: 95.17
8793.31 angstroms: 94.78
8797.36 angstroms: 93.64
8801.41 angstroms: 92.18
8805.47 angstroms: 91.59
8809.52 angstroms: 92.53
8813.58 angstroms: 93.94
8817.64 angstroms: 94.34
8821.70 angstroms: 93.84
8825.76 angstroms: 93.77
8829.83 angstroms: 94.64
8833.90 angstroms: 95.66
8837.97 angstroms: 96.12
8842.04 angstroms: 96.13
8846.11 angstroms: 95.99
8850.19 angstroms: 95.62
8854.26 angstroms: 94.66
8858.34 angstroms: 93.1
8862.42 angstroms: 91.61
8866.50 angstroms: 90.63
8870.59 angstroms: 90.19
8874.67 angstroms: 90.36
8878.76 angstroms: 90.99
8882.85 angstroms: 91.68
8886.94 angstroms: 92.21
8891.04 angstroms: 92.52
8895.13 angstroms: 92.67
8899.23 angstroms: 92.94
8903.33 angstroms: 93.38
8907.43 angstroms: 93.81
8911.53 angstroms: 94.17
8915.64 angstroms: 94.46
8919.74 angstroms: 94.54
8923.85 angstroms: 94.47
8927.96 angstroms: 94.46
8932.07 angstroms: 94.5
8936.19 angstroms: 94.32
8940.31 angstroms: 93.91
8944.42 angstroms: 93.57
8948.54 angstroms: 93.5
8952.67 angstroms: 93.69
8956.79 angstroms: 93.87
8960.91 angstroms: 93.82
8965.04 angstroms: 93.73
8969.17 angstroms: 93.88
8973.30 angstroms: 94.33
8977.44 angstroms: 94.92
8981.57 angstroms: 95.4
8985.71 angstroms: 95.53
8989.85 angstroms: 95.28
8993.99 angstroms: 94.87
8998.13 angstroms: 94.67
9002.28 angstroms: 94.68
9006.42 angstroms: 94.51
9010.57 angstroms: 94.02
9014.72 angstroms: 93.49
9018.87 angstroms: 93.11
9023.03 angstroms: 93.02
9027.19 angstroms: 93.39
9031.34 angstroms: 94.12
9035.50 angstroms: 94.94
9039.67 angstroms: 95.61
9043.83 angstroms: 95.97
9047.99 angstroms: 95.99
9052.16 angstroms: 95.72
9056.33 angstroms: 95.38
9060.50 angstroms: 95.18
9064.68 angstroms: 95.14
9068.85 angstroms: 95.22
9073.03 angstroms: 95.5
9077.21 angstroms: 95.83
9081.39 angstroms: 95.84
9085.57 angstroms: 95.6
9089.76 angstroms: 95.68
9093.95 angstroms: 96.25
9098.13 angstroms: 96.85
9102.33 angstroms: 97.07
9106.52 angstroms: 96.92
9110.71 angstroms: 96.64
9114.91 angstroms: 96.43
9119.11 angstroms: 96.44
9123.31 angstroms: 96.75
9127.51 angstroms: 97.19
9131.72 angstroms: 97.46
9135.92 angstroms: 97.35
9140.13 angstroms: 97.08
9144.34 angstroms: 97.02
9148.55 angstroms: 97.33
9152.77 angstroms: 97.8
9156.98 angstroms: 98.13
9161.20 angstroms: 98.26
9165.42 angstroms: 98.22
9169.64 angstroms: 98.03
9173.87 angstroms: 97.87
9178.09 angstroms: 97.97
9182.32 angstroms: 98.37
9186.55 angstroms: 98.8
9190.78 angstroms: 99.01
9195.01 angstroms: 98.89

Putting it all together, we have 1.09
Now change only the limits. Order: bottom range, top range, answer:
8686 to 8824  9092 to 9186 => 1.15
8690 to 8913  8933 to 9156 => 1.09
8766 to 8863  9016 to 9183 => 1.09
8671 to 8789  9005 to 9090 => 1.12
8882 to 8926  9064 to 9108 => 1.07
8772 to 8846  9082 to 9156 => 1.10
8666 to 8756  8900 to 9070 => 1.11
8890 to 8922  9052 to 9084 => 1.06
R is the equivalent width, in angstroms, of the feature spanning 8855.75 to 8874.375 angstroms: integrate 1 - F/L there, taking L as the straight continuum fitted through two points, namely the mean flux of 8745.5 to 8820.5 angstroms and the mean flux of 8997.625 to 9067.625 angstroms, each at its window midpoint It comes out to 0.5 angstroms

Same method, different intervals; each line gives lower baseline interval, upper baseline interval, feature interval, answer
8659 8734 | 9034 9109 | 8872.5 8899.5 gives 0.2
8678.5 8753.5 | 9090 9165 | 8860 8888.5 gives 0.6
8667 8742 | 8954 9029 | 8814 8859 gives -1.4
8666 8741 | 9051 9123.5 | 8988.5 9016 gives 0.0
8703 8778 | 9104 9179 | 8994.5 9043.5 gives 0.7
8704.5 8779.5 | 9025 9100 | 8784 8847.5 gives -1.2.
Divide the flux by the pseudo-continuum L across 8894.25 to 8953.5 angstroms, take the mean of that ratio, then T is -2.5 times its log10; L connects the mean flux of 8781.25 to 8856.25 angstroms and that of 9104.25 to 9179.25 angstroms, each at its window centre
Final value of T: 0.02 mag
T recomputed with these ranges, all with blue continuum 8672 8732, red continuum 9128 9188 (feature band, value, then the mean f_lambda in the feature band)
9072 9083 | 0.008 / 95.7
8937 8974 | 0.006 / 93.8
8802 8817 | -0.011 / 92.8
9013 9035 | 0.023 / 93.5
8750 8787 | -0.027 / 93.4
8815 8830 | -0.024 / 94.1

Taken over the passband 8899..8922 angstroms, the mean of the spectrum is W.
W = 94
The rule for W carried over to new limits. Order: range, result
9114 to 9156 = 97.1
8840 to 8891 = 92.8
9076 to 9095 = 95.8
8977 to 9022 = 94.5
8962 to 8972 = 93.8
